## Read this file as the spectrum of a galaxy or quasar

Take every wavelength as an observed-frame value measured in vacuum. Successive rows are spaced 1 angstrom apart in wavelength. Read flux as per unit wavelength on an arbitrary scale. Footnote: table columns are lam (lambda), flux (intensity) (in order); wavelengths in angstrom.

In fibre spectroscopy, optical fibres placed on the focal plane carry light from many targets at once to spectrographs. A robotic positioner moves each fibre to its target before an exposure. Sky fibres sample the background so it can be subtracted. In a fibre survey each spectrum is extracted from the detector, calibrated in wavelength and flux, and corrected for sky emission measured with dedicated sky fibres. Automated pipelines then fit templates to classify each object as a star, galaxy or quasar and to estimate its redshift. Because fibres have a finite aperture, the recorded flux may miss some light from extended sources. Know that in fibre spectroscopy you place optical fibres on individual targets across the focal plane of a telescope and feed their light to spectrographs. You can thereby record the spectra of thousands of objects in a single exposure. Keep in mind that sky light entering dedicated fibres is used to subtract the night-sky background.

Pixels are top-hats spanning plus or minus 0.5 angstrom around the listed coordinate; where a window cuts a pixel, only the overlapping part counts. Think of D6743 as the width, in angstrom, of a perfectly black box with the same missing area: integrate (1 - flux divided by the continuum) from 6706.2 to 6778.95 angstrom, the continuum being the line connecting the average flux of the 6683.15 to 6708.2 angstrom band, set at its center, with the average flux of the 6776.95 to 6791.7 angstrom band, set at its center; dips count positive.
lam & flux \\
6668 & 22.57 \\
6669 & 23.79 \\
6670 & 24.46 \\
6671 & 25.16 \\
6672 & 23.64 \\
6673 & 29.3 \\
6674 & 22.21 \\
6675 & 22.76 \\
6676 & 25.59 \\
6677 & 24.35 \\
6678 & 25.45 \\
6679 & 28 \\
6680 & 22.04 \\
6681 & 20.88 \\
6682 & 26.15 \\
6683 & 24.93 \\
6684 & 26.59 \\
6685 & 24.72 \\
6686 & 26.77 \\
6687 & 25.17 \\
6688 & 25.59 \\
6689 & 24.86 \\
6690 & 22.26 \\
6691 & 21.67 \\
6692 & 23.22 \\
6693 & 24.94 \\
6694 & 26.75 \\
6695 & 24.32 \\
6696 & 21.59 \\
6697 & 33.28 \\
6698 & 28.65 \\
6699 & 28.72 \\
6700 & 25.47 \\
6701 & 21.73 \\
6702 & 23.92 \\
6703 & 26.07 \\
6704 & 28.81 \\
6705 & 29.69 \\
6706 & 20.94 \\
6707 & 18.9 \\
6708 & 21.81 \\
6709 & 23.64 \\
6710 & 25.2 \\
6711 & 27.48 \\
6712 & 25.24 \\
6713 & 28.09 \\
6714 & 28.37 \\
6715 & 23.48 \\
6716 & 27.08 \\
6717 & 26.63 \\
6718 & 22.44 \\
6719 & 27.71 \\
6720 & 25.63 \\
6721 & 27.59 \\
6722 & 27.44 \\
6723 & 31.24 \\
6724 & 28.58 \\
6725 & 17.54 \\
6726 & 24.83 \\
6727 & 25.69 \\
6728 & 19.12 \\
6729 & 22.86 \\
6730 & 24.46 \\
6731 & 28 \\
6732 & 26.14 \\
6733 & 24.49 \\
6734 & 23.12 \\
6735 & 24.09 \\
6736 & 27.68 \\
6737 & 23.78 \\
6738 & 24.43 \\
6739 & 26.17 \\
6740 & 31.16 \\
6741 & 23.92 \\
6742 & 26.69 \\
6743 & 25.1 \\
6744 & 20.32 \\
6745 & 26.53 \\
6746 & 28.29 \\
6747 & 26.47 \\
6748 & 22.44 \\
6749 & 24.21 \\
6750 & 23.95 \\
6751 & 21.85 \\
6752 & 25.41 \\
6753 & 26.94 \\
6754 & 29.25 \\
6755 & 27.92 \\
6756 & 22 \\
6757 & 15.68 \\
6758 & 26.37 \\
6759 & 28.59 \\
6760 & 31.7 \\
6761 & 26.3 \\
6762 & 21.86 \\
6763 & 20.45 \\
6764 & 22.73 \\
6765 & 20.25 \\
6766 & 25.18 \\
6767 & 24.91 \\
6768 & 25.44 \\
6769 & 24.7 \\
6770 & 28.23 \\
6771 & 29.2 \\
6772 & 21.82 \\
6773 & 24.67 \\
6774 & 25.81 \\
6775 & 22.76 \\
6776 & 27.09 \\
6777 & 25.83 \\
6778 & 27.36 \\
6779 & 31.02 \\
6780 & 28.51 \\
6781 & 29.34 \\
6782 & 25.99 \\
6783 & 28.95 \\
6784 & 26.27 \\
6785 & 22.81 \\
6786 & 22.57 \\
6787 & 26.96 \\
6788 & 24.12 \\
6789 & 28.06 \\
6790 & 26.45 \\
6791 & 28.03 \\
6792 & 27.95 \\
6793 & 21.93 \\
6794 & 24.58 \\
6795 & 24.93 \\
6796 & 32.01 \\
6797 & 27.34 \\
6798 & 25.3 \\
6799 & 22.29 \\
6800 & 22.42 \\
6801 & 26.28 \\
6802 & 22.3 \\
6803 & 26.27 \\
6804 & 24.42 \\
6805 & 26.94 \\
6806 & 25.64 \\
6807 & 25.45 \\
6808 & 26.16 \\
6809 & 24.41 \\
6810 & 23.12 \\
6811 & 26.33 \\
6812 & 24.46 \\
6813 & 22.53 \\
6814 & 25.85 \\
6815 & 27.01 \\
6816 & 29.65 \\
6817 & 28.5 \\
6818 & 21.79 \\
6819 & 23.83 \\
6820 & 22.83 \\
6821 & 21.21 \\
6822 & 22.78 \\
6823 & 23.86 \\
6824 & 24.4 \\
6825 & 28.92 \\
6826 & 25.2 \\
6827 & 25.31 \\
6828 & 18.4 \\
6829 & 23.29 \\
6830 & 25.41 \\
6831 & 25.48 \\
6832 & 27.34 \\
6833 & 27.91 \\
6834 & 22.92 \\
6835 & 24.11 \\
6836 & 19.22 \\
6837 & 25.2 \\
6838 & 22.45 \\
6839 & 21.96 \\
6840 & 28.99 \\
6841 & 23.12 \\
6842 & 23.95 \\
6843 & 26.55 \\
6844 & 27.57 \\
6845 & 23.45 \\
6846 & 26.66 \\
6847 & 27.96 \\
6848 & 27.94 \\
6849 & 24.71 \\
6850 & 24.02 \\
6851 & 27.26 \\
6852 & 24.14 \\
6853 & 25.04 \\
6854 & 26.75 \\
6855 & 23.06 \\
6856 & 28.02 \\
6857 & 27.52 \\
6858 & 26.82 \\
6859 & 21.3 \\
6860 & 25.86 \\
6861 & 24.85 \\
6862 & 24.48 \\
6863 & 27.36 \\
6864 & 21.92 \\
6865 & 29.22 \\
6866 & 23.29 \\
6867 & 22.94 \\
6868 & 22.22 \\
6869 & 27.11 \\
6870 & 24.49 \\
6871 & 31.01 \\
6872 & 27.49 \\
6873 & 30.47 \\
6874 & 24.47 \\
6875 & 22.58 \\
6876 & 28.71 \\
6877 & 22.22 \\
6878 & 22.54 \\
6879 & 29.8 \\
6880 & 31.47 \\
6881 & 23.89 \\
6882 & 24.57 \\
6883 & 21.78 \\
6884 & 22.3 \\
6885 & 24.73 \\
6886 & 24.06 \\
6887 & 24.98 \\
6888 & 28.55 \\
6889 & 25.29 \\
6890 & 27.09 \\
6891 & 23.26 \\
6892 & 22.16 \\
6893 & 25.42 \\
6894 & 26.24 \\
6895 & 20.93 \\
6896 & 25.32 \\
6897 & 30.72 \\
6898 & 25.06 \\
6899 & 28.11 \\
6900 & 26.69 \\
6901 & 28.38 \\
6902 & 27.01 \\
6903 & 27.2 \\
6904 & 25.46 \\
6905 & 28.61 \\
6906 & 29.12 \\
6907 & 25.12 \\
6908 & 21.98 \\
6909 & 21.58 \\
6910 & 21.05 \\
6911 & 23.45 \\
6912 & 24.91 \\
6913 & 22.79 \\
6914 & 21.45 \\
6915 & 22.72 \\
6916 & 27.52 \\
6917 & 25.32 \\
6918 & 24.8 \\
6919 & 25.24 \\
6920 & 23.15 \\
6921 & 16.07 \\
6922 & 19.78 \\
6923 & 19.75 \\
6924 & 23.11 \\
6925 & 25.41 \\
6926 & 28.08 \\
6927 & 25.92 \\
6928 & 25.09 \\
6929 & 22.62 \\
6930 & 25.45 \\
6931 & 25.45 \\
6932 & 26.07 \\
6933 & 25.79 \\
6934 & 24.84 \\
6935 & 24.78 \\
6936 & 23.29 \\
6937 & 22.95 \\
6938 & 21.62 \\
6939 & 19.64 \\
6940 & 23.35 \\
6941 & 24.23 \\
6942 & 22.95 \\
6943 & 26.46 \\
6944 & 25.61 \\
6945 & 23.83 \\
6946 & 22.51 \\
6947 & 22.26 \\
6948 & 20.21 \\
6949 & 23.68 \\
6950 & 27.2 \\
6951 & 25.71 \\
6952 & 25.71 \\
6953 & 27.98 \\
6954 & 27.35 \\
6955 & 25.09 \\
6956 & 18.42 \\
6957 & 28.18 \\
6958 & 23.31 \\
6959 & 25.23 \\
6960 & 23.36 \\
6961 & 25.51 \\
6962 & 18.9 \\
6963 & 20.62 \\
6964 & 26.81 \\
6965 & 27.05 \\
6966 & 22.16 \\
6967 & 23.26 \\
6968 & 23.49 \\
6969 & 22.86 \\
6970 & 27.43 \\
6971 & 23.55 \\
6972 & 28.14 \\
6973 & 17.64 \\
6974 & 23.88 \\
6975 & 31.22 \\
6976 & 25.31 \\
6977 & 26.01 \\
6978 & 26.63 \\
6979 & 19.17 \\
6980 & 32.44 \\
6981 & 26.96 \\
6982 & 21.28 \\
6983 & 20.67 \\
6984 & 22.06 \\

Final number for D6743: 2.5 angstrom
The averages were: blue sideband 25.1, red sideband 26.9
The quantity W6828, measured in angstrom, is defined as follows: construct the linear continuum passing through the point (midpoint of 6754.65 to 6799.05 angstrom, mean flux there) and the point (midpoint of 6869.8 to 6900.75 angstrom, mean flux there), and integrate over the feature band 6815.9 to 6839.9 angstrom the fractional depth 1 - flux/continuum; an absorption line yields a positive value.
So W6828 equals 1.3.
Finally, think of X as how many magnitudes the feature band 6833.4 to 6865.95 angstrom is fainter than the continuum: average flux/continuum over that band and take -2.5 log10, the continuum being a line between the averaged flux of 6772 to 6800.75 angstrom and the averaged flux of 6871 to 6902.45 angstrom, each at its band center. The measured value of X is 0.03 mag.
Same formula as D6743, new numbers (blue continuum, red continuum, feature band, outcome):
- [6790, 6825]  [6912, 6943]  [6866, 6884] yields -0.9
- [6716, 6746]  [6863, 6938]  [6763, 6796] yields -0.7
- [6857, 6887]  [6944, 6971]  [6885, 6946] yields 0.5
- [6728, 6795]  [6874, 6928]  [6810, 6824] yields 0.3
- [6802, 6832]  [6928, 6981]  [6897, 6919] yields -0.7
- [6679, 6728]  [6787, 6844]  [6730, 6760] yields -0.2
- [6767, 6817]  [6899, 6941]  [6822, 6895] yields -0.4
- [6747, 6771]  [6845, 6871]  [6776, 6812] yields -1.4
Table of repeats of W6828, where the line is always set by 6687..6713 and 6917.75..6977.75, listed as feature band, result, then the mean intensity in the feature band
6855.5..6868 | -0.4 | 25.2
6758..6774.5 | -0.2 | 25.2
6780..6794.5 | -0.8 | 26.1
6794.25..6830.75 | -0.4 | 24.9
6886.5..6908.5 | -1.6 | 26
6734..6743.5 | -0.3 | 25.7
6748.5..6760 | -0.1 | 25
